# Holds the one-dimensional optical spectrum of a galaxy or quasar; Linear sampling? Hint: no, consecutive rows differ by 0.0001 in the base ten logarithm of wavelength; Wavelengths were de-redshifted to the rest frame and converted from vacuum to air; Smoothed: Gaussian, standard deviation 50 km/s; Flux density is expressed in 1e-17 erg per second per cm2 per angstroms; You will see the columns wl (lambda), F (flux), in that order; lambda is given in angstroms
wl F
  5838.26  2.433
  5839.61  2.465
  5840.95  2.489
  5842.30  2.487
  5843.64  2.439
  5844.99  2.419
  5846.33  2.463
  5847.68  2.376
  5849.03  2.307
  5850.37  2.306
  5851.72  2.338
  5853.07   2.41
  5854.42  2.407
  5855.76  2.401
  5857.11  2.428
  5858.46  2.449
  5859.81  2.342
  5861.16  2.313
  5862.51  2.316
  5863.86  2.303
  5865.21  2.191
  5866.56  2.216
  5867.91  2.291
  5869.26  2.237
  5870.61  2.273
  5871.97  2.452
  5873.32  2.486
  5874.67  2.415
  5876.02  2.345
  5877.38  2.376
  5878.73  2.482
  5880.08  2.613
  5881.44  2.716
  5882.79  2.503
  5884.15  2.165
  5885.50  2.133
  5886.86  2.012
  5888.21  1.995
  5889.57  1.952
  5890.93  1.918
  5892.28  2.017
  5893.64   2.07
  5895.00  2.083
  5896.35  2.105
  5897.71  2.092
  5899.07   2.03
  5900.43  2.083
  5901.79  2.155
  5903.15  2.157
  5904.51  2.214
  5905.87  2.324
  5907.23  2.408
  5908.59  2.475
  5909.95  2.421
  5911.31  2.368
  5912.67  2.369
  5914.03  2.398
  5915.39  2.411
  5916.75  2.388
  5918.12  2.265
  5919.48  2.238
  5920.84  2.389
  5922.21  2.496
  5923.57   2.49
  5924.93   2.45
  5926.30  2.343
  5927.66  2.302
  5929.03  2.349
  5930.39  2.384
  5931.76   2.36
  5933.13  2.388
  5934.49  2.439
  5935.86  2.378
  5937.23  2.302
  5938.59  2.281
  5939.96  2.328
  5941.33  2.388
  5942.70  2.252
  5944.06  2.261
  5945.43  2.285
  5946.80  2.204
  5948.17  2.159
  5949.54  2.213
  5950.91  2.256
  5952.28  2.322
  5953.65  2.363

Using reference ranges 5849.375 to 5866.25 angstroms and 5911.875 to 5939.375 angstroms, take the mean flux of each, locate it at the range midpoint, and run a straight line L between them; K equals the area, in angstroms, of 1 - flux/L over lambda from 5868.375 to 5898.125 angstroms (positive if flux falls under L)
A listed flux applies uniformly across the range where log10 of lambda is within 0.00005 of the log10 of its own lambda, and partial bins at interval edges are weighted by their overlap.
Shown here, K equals 1.4 angstroms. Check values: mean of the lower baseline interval 2.35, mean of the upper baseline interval 2.37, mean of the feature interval 2.25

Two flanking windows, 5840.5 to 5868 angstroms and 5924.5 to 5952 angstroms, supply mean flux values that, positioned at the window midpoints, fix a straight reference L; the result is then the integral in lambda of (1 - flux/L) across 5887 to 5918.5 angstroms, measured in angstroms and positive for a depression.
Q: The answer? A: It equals 1.8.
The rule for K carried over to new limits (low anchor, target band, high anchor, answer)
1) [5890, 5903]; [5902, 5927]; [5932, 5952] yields -2.4 angstroms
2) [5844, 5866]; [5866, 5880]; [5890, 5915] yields -0.4 angstroms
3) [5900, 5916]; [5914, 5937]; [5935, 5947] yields -0.7 angstroms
